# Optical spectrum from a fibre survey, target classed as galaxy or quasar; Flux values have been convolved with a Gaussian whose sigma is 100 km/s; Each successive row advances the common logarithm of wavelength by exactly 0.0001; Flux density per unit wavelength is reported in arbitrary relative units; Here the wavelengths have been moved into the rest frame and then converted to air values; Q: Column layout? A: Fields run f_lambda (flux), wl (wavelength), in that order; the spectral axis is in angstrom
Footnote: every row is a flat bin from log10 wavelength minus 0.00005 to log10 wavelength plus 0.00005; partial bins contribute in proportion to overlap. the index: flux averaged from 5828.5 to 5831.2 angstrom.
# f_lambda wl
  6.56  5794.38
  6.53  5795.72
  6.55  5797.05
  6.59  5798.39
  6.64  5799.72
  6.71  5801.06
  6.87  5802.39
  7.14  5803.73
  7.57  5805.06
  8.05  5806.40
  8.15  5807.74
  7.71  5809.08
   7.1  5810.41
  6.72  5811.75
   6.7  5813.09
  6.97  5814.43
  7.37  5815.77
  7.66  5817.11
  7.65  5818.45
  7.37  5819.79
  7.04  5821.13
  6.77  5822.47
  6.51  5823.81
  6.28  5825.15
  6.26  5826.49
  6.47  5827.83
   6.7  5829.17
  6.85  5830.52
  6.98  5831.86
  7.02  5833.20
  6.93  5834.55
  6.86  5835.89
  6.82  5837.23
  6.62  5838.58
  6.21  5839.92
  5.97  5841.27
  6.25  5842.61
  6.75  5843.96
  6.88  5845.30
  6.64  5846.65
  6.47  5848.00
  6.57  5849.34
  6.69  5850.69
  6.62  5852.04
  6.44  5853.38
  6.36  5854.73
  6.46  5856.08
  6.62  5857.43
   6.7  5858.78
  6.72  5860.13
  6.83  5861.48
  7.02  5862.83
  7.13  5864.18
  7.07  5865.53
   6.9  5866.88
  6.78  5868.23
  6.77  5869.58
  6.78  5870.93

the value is 6.77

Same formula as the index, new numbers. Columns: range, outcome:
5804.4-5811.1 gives 7.71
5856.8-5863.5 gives 6.78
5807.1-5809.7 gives 7.92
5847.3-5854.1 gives 6.56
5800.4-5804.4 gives 6.92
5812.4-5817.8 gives 7.17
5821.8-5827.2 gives 6.46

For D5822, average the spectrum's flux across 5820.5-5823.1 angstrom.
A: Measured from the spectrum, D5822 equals 6.91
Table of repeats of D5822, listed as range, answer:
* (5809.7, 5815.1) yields 6.88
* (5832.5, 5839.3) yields 6.85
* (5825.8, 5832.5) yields 6.65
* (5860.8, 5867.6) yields 6.99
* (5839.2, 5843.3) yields 6.15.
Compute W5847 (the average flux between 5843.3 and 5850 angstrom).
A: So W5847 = 6.67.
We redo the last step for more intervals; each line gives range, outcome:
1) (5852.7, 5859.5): 6.52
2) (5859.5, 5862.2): 6.78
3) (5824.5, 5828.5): 6.34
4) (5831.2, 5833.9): 6.99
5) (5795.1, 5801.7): 6.6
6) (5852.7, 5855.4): 6.41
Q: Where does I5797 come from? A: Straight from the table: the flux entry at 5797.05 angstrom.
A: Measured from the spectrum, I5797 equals 6.55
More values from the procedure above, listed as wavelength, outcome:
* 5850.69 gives 6.69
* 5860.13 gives 6.72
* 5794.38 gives 6.56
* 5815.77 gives 7.37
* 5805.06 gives 7.57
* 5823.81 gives 6.51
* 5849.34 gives 6.57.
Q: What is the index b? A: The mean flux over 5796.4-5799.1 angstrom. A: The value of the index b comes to 6.57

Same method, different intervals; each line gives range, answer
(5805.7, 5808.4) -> 8.08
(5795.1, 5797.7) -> 6.55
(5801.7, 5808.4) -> 7.55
